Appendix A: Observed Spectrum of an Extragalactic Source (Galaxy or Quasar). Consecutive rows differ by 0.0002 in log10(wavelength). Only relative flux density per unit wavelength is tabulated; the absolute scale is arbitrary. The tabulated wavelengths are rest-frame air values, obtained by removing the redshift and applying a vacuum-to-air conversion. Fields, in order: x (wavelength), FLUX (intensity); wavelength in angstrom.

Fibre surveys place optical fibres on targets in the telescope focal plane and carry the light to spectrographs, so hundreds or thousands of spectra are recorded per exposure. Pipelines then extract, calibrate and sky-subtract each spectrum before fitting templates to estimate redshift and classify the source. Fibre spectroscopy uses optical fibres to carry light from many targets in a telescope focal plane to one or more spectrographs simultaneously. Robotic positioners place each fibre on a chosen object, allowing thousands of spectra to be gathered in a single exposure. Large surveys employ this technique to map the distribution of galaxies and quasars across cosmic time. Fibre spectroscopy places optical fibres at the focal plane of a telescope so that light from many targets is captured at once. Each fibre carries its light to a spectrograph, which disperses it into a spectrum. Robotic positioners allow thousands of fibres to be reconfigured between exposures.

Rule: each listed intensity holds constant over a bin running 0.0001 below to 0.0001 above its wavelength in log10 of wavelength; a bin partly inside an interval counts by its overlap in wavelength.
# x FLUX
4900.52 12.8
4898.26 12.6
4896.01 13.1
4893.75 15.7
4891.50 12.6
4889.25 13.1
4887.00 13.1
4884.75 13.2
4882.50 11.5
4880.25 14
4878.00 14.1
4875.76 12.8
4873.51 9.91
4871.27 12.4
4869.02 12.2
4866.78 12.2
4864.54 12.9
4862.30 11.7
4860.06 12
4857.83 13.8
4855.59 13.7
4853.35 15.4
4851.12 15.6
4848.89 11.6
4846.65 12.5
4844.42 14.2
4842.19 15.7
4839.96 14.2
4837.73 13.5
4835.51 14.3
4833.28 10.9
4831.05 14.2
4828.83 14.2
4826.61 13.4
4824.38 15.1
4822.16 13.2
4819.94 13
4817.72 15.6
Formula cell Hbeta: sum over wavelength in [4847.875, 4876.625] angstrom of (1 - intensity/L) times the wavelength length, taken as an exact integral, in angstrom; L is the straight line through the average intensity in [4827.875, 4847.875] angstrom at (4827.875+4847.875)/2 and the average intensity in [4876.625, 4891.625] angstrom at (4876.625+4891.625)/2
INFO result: 1.3 angstrom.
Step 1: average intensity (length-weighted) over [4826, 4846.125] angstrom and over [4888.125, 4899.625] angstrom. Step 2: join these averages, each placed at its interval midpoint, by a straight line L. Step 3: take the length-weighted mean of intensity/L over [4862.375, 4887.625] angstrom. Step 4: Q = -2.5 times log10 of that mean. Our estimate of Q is 0.08 mag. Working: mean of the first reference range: 13.8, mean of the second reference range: 13.4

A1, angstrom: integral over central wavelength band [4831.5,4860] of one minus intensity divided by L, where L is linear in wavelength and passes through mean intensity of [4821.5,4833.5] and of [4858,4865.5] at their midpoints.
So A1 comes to -1.6 angstrom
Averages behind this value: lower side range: 13.7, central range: 13.7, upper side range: 12.4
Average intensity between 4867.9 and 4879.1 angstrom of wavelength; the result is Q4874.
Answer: 12.3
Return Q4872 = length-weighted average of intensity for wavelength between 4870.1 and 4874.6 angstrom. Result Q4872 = 11.2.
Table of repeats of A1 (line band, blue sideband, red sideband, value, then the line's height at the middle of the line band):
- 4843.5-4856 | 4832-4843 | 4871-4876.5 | -0.9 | 12.9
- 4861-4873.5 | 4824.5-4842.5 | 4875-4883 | 1.2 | 13.4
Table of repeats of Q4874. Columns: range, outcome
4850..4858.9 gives 14.6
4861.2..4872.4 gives 12.3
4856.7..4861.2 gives 12.9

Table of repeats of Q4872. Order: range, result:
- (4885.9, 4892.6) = 12.9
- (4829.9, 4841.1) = 13.4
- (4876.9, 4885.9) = 13.2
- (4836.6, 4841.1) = 13.9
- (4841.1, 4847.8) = 14.1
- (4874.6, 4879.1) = 13.4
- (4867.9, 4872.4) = 12.3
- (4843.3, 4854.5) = 13.9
